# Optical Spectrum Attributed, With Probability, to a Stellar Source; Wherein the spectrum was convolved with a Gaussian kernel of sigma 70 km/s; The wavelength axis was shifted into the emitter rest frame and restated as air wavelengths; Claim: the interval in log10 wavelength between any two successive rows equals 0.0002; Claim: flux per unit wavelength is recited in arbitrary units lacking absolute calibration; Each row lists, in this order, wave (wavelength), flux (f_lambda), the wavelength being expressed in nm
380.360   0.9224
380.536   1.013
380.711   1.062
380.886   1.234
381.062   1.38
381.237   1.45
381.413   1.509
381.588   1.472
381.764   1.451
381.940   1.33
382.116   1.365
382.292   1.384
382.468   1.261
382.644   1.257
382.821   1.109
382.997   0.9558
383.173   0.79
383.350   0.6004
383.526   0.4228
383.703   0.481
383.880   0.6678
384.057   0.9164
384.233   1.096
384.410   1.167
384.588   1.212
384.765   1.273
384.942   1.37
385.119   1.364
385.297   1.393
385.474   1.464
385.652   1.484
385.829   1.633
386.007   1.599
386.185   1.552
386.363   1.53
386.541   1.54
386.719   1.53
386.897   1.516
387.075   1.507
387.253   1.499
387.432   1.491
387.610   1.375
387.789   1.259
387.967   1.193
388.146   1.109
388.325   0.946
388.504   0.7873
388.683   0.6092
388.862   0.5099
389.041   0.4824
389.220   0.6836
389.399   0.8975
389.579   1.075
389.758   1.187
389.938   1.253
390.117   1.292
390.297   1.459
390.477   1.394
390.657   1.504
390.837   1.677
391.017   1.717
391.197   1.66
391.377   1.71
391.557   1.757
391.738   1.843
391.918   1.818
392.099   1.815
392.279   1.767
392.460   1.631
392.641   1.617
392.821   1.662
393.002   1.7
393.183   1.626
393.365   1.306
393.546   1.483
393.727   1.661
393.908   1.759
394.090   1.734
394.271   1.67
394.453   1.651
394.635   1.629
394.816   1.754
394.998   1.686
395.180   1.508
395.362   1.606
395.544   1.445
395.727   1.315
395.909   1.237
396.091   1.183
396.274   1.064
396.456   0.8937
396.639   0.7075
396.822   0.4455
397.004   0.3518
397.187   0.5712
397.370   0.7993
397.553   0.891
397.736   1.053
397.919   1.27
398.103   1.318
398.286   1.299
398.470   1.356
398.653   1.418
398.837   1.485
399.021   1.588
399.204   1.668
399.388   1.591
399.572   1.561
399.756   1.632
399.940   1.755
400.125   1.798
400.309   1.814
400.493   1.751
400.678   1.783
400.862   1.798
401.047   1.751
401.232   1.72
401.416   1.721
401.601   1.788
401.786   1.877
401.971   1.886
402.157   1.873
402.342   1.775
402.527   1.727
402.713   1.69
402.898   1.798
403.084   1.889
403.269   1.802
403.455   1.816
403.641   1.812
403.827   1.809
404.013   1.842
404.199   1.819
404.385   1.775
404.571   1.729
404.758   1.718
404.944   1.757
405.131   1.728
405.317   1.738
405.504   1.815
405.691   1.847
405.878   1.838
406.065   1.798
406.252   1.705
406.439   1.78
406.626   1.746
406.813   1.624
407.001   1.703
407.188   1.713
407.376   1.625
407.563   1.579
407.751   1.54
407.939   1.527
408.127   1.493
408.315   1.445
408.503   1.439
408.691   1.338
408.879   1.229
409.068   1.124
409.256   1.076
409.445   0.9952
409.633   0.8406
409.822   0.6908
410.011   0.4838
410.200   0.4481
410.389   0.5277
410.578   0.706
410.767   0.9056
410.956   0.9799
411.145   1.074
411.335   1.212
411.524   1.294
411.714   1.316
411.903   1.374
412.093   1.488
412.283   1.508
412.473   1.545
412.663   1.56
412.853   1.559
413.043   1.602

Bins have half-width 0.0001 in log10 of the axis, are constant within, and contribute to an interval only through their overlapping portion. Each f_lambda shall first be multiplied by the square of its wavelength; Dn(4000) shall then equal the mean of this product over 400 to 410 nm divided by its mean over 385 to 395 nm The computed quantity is 1.23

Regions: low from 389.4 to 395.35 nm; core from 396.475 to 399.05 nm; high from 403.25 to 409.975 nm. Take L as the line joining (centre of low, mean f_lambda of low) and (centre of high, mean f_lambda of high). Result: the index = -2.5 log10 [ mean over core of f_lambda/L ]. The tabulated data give 0.47 mag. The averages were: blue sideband 1.58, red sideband 1.57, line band 1.02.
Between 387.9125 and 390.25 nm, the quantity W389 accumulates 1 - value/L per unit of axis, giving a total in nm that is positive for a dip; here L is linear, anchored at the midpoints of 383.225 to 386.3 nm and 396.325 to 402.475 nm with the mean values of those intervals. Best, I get 0.58 nm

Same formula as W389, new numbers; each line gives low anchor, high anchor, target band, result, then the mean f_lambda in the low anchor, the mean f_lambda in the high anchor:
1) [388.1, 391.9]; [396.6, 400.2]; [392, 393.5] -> -0.493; 1.23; 1.23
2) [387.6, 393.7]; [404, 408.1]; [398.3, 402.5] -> -0.284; 1.35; 1.72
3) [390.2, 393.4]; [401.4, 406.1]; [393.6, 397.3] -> 0.876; 1.65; 1.8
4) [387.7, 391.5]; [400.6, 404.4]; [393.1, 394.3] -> -0.204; 1.17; 1.8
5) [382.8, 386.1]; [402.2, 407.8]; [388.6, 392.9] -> -0.204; 1.11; 1.75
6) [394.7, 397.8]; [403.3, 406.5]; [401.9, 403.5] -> -0.197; 1.09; 1.78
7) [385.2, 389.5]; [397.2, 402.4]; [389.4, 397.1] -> -0.405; 1.23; 1.56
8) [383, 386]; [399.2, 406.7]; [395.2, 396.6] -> 0.248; 1.09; 1.77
